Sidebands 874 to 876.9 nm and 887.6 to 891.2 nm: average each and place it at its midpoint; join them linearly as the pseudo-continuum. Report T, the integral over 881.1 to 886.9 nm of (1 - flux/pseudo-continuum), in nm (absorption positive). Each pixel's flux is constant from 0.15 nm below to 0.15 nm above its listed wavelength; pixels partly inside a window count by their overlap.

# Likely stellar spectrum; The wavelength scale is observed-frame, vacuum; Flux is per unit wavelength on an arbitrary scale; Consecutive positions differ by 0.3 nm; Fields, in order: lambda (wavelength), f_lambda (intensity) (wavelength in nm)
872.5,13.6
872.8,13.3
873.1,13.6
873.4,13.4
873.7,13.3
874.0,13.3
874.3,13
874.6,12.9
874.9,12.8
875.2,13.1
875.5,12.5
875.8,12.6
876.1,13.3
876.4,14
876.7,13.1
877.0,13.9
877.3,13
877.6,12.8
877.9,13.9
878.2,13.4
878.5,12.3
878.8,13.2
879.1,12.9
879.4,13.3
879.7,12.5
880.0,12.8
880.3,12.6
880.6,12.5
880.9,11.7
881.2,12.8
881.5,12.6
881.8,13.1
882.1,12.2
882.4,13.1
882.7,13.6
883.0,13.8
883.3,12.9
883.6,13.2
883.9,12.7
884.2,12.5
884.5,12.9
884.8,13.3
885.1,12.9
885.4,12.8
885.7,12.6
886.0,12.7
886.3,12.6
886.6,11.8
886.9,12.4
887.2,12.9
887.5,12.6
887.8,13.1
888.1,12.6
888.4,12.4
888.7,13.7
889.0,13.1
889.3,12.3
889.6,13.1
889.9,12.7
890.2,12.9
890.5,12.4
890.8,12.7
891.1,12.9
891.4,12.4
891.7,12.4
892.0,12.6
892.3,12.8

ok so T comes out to 0.04 nm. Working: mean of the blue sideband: 13.1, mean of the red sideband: 12.8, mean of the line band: 12.8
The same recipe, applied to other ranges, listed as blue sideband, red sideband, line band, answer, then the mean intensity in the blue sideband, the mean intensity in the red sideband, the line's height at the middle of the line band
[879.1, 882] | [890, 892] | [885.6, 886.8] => 0.02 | 12.7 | 12.6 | 12.6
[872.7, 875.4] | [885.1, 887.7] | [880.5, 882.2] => 0.04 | 13.2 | 12.6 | 12.8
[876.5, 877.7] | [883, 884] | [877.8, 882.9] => 0.12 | 13.2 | 13.1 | 13.2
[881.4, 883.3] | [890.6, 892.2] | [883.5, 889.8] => 0.04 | 13.1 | 12.6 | 12.8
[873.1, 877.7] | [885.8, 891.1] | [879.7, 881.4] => 0.06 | 13.2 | 12.7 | 13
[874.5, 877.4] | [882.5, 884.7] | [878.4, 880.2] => 0.04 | 13.1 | 13.1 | 13.1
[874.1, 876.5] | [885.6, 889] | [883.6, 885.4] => -0.02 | 13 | 12.7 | 12.8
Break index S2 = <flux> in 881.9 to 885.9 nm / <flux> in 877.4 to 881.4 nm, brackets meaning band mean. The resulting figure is 1.01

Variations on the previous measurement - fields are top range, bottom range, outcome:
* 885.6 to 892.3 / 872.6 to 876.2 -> 0.97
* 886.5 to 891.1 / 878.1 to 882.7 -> 1.00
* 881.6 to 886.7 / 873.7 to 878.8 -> 0.98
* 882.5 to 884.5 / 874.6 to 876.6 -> 1.00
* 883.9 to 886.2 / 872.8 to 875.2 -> 0.97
